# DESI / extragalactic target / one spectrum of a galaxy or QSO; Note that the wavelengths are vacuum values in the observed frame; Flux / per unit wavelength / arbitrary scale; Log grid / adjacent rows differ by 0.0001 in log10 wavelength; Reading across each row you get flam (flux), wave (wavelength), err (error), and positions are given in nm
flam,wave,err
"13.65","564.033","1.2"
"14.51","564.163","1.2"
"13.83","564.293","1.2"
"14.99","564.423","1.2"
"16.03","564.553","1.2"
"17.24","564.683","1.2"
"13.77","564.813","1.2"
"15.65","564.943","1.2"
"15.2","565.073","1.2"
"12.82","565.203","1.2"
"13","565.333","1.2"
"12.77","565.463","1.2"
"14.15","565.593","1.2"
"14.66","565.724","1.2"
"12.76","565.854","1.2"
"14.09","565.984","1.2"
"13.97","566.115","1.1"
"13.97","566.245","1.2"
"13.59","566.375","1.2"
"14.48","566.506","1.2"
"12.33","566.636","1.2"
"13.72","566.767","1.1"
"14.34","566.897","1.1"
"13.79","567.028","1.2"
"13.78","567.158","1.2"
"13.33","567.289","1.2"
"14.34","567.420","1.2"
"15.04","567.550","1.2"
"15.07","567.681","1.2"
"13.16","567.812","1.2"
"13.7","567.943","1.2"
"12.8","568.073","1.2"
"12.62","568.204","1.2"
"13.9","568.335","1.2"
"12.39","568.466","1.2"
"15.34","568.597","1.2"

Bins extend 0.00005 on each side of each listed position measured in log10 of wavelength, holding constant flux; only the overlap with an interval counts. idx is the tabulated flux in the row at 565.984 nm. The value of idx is 14.09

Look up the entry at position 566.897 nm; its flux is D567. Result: 14.34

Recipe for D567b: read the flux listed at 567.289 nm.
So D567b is 13.33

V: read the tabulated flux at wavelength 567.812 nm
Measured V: 13.16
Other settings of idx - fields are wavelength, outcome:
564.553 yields 16.03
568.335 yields 13.9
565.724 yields 14.66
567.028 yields 13.79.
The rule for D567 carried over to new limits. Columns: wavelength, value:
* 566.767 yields 13.72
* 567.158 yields 13.78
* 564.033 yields 13.65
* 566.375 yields 13.59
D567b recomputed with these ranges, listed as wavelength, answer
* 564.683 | 17.24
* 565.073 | 15.2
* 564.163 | 14.51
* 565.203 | 12.82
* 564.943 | 15.65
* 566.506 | 14.48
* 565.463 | 12.77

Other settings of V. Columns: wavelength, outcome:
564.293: 13.83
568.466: 12.39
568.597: 15.34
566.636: 12.33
